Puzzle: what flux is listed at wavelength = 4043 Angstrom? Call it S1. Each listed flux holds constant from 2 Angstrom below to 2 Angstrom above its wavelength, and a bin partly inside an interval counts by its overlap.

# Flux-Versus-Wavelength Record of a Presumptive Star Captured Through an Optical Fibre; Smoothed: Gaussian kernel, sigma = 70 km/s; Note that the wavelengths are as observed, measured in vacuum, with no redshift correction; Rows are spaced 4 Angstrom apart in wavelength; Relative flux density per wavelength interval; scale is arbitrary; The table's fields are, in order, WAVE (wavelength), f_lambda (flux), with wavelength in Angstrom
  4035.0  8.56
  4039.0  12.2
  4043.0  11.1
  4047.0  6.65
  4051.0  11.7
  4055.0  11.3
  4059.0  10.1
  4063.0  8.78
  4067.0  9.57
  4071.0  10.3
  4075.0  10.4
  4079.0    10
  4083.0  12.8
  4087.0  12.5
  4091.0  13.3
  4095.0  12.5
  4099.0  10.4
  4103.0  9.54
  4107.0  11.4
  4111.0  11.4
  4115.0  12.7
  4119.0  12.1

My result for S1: 11.1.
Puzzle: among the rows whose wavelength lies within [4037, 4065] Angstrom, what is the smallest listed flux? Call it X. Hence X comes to 6.65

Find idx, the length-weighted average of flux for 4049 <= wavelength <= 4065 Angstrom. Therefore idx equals 10.5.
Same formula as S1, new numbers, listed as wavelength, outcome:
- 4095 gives 12.5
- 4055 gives 11.3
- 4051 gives 11.7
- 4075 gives 10.4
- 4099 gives 10.4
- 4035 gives 8.56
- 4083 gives 12.8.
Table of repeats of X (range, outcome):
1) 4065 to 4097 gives 9.57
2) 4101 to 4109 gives 9.54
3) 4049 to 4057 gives 11.3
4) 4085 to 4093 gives 12.5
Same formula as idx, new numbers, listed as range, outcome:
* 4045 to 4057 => 9.88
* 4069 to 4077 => 10.4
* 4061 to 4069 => 9.18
